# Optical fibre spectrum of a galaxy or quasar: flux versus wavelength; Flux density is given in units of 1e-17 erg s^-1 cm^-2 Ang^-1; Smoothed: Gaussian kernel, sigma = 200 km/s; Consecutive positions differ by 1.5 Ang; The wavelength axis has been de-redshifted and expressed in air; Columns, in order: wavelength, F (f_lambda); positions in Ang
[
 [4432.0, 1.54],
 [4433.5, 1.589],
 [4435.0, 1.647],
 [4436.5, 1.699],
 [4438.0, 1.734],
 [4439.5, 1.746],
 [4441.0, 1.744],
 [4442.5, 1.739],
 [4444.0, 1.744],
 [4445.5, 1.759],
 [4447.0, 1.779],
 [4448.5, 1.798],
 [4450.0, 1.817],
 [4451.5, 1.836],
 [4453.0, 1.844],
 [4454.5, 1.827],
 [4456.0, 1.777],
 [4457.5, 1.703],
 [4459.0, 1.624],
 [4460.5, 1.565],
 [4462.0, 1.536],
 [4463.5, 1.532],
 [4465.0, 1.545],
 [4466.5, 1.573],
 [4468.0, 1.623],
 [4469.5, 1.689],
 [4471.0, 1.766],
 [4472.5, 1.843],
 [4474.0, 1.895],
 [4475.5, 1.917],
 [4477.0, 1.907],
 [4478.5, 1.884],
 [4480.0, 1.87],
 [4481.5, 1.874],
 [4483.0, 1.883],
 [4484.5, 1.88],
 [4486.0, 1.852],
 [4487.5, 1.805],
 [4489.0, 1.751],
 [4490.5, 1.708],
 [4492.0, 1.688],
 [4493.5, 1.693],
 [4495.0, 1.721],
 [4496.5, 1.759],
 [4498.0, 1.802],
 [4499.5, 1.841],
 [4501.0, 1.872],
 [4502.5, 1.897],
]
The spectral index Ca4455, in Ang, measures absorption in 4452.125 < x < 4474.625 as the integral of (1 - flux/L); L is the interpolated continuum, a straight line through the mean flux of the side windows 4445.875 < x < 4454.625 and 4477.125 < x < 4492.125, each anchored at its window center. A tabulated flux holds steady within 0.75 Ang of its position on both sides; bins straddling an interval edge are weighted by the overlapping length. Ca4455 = 1.6 Ang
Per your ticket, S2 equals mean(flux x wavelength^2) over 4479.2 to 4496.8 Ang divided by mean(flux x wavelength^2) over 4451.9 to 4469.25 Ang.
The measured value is 1.10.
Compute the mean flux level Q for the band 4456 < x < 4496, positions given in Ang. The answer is 1.74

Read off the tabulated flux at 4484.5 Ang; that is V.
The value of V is 1.88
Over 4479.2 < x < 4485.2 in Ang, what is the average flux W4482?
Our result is 1.88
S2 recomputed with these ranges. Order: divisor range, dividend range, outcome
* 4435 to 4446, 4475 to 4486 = 1.11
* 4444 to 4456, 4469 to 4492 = 1.03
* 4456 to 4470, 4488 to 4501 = 1.11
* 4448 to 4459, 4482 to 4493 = 1.02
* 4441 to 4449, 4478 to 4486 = 1.08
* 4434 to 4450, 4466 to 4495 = 1.05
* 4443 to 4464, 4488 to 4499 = 1.02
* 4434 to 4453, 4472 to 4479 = 1.09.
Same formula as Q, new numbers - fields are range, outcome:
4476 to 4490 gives 1.85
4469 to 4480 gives 1.85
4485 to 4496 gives 1.75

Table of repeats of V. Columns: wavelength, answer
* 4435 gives 1.647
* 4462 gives 1.536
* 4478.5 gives 1.884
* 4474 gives 1.895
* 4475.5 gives 1.917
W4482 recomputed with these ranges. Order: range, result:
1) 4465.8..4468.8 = 1.6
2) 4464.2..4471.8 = 1.64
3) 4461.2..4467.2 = 1.55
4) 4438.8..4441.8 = 1.74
